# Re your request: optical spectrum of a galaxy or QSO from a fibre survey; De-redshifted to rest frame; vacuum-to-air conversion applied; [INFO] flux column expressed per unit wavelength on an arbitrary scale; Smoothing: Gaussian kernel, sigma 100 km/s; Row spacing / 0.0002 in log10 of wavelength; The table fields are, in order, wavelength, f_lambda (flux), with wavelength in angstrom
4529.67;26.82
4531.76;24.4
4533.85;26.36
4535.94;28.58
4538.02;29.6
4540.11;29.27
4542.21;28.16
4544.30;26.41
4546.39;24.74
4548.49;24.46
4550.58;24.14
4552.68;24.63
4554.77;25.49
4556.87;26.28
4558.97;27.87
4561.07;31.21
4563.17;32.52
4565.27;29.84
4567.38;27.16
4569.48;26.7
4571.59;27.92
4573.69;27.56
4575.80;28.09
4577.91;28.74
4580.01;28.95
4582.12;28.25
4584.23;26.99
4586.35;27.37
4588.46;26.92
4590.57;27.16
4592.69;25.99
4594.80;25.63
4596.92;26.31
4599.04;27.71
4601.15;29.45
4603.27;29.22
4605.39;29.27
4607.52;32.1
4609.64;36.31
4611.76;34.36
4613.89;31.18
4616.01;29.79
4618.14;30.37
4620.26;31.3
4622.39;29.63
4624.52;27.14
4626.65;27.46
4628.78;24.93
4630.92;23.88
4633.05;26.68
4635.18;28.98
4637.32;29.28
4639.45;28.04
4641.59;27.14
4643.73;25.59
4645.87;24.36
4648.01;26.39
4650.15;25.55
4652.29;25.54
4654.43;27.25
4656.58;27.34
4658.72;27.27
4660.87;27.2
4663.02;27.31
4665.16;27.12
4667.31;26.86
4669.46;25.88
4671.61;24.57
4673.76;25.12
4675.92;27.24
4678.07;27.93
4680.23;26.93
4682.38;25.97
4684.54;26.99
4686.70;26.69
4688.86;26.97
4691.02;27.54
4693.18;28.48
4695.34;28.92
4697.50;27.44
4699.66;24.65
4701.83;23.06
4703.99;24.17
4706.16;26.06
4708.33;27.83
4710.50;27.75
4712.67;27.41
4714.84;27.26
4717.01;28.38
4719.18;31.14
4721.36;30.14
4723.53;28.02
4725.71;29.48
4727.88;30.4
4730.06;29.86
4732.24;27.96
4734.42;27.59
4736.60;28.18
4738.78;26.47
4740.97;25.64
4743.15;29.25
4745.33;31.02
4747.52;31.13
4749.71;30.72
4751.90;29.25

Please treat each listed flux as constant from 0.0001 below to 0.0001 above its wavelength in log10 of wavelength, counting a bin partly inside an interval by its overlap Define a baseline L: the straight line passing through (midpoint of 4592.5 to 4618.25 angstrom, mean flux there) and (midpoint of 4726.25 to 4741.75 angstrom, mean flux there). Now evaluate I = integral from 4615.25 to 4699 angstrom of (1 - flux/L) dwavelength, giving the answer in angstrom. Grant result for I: 5.9 angstrom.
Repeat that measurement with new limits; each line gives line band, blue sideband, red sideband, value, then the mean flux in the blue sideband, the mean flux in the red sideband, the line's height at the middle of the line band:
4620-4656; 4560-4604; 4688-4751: 1.47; 28.1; 28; 28.1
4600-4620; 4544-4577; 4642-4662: -3.45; 27.2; 26.3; 26.7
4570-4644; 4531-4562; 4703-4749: -3.12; 26.8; 28.4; 27.3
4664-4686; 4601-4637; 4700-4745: 1.63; 29.5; 27.8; 28.6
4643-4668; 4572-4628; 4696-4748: 1.74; 28.9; 27.9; 28.5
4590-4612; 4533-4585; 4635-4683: -1.66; 27.6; 26.7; 27.2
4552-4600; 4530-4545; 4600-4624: 2.77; 27.5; 31.1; 29.4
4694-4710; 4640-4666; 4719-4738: 1.16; 26.5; 29.1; 28.2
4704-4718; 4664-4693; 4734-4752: 0.28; 26.7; 28.8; 27.7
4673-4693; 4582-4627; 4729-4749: 1.32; 29.1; 28.6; 28.8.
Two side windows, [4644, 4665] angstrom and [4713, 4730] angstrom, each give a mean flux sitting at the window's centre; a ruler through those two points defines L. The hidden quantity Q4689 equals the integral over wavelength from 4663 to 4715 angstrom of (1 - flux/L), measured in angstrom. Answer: 2.3 angstrom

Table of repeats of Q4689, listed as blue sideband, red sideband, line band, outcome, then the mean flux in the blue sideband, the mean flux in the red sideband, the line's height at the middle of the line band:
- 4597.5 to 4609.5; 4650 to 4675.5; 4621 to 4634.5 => 0.8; 29.9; 26.5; 28.5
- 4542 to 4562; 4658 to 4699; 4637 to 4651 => 0.1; 26.2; 26.9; 26.8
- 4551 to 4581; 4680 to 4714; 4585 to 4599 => 0.5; 28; 26.7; 27.7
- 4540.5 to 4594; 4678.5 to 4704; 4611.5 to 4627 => -1.7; 27.4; 26.6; 27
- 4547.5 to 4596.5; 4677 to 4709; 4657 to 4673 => 0.1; 27.4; 26.6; 26.8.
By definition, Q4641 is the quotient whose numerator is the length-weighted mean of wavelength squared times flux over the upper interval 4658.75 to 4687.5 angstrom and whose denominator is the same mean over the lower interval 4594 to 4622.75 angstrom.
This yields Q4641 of 0.90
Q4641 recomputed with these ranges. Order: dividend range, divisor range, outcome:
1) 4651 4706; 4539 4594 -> 1.02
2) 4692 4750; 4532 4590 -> 1.09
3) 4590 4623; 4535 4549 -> 1.12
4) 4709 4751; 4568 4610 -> 1.09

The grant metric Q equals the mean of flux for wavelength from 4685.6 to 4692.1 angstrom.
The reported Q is 27.1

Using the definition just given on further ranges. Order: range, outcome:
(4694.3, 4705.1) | 25.6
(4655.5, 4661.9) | 27.2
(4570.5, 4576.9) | 27.8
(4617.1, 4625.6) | 29.6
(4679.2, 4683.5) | 26.5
